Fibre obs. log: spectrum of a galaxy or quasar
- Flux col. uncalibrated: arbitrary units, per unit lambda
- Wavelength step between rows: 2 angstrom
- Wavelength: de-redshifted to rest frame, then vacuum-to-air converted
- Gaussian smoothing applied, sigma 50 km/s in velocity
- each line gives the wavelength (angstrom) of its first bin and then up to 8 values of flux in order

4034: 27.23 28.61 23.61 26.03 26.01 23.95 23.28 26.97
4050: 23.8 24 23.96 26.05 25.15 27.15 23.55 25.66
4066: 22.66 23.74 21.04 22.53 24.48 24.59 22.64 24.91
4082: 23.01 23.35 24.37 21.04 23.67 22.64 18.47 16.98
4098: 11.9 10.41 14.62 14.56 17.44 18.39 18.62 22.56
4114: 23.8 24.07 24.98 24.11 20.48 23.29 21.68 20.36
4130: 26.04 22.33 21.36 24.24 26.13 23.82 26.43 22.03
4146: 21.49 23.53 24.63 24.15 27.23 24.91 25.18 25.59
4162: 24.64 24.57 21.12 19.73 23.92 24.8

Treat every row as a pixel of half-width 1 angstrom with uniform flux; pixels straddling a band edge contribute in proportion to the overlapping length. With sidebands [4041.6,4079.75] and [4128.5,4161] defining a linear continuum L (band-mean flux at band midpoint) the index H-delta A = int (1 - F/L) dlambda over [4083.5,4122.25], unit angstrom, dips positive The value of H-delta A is 7.2 angstrom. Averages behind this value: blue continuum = 24.3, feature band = 19.8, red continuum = 24.3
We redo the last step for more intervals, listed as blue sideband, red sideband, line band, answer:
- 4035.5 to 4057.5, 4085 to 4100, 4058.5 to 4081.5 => -1.9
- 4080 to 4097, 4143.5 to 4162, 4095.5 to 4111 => 4.9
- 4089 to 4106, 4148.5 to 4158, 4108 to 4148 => -3.2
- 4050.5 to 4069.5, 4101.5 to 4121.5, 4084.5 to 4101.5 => 2.6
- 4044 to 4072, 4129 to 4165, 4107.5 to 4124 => 1.4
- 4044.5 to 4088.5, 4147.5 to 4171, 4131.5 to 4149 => 0.4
